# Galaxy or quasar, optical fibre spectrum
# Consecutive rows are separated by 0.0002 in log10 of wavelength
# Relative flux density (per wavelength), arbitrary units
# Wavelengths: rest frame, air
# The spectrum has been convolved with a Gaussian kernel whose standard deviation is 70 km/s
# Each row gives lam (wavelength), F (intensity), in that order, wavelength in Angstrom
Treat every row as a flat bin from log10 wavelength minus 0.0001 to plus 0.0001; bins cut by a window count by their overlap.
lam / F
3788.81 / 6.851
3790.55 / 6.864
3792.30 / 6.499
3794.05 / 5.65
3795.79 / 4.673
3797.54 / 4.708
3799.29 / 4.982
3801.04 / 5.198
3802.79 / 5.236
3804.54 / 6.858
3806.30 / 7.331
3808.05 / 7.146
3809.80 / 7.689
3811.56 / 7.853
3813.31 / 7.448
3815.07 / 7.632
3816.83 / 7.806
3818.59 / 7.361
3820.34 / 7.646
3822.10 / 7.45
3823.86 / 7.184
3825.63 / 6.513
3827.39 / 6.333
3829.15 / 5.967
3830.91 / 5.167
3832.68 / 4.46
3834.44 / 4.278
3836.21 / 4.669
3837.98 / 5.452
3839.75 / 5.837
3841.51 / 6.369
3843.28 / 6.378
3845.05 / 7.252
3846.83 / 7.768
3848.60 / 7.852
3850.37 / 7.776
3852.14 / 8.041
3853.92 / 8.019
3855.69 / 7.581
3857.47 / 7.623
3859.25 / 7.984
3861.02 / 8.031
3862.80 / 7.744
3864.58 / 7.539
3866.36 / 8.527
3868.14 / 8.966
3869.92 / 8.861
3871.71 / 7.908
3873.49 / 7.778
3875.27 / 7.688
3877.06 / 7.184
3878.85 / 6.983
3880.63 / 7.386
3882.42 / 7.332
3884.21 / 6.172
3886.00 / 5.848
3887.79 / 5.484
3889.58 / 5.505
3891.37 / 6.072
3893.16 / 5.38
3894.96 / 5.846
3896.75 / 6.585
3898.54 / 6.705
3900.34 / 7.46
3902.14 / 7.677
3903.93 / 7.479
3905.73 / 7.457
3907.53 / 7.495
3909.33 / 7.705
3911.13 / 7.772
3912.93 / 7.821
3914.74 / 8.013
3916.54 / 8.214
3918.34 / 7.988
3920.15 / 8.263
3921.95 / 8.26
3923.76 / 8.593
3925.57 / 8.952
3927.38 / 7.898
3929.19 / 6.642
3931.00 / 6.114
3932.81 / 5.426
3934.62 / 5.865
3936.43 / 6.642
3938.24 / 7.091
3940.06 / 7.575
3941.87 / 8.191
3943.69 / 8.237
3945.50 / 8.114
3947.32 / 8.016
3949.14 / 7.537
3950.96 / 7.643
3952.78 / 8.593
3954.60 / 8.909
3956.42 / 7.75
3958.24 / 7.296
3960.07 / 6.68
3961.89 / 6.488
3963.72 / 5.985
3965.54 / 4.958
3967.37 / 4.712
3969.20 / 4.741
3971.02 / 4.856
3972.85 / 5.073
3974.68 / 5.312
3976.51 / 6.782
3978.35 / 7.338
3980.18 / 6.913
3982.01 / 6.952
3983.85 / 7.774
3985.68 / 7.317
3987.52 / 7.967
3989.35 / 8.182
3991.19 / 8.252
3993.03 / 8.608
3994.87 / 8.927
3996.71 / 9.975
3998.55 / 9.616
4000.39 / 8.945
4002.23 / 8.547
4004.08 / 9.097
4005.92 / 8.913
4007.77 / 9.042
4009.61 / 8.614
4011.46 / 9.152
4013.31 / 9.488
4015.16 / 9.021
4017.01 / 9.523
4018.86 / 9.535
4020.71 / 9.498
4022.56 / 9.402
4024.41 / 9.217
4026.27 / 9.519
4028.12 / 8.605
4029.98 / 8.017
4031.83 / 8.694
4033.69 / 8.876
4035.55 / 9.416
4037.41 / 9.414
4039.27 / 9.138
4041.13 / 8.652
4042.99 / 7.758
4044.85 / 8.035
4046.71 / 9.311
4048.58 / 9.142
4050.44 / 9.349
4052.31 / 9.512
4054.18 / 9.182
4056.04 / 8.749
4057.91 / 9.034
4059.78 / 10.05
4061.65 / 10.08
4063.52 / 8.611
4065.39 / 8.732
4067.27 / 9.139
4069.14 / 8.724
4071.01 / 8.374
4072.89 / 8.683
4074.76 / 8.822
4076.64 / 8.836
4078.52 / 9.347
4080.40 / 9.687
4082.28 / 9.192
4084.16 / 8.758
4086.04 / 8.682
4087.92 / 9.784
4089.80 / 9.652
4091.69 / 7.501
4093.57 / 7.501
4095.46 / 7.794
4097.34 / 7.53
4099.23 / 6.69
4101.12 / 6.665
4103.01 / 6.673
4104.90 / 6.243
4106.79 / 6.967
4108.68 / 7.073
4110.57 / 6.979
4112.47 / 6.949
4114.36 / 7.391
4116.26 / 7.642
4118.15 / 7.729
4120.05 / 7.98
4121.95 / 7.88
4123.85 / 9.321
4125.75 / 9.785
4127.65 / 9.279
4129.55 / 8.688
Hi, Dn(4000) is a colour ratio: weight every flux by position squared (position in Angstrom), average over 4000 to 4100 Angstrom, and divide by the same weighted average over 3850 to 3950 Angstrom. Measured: 1.30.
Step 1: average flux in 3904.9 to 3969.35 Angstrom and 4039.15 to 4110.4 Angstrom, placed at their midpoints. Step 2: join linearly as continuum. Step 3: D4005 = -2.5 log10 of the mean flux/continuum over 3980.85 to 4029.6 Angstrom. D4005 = -0.12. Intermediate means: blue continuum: 7.35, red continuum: 8.49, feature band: 8.82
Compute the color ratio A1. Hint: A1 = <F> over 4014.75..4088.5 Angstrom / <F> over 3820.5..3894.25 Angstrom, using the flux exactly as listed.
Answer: 1.31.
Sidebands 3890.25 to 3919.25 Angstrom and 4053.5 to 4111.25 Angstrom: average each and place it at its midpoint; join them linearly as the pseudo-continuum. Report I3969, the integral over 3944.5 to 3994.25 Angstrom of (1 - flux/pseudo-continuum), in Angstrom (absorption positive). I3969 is 4.1 Angstrom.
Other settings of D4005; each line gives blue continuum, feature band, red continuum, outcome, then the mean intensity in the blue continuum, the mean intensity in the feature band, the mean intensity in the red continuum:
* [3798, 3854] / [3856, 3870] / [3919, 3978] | -0.20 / 6.62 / 8.1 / 6.98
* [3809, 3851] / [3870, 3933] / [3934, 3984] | -0.07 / 6.66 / 7.22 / 6.85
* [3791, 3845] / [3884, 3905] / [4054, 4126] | 0.08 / 6.28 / 6.37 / 8.29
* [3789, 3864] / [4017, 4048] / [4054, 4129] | -0.13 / 6.68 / 8.96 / 8.33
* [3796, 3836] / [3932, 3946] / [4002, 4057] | 0.11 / 6.41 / 7.13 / 9.02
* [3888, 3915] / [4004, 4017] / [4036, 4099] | -0.11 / 6.94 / 9.08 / 8.85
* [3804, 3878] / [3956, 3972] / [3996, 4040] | 0.40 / 7.17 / 5.88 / 9.13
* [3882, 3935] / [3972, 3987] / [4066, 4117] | 0.11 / 7.08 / 6.72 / 8.05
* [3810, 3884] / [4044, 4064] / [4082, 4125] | -0.20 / 7.16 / 9.21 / 7.75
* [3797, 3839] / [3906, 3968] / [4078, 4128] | -0.06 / 6.36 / 7.41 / 8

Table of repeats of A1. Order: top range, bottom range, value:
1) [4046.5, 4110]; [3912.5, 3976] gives 1.20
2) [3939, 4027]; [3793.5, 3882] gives 1.14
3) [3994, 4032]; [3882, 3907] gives 1.40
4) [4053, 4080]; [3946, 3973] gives 1.35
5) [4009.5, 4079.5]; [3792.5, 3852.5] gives 1.40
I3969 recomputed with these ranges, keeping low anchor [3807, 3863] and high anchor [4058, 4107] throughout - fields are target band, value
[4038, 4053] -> -1.2 Angstrom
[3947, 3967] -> 1.3 Angstrom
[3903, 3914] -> -0.4 Angstrom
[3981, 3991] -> 0.2 Angstrom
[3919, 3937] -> 0.5 Angstrom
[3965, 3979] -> 4.2 Angstrom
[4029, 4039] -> -0.9 Angstrom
